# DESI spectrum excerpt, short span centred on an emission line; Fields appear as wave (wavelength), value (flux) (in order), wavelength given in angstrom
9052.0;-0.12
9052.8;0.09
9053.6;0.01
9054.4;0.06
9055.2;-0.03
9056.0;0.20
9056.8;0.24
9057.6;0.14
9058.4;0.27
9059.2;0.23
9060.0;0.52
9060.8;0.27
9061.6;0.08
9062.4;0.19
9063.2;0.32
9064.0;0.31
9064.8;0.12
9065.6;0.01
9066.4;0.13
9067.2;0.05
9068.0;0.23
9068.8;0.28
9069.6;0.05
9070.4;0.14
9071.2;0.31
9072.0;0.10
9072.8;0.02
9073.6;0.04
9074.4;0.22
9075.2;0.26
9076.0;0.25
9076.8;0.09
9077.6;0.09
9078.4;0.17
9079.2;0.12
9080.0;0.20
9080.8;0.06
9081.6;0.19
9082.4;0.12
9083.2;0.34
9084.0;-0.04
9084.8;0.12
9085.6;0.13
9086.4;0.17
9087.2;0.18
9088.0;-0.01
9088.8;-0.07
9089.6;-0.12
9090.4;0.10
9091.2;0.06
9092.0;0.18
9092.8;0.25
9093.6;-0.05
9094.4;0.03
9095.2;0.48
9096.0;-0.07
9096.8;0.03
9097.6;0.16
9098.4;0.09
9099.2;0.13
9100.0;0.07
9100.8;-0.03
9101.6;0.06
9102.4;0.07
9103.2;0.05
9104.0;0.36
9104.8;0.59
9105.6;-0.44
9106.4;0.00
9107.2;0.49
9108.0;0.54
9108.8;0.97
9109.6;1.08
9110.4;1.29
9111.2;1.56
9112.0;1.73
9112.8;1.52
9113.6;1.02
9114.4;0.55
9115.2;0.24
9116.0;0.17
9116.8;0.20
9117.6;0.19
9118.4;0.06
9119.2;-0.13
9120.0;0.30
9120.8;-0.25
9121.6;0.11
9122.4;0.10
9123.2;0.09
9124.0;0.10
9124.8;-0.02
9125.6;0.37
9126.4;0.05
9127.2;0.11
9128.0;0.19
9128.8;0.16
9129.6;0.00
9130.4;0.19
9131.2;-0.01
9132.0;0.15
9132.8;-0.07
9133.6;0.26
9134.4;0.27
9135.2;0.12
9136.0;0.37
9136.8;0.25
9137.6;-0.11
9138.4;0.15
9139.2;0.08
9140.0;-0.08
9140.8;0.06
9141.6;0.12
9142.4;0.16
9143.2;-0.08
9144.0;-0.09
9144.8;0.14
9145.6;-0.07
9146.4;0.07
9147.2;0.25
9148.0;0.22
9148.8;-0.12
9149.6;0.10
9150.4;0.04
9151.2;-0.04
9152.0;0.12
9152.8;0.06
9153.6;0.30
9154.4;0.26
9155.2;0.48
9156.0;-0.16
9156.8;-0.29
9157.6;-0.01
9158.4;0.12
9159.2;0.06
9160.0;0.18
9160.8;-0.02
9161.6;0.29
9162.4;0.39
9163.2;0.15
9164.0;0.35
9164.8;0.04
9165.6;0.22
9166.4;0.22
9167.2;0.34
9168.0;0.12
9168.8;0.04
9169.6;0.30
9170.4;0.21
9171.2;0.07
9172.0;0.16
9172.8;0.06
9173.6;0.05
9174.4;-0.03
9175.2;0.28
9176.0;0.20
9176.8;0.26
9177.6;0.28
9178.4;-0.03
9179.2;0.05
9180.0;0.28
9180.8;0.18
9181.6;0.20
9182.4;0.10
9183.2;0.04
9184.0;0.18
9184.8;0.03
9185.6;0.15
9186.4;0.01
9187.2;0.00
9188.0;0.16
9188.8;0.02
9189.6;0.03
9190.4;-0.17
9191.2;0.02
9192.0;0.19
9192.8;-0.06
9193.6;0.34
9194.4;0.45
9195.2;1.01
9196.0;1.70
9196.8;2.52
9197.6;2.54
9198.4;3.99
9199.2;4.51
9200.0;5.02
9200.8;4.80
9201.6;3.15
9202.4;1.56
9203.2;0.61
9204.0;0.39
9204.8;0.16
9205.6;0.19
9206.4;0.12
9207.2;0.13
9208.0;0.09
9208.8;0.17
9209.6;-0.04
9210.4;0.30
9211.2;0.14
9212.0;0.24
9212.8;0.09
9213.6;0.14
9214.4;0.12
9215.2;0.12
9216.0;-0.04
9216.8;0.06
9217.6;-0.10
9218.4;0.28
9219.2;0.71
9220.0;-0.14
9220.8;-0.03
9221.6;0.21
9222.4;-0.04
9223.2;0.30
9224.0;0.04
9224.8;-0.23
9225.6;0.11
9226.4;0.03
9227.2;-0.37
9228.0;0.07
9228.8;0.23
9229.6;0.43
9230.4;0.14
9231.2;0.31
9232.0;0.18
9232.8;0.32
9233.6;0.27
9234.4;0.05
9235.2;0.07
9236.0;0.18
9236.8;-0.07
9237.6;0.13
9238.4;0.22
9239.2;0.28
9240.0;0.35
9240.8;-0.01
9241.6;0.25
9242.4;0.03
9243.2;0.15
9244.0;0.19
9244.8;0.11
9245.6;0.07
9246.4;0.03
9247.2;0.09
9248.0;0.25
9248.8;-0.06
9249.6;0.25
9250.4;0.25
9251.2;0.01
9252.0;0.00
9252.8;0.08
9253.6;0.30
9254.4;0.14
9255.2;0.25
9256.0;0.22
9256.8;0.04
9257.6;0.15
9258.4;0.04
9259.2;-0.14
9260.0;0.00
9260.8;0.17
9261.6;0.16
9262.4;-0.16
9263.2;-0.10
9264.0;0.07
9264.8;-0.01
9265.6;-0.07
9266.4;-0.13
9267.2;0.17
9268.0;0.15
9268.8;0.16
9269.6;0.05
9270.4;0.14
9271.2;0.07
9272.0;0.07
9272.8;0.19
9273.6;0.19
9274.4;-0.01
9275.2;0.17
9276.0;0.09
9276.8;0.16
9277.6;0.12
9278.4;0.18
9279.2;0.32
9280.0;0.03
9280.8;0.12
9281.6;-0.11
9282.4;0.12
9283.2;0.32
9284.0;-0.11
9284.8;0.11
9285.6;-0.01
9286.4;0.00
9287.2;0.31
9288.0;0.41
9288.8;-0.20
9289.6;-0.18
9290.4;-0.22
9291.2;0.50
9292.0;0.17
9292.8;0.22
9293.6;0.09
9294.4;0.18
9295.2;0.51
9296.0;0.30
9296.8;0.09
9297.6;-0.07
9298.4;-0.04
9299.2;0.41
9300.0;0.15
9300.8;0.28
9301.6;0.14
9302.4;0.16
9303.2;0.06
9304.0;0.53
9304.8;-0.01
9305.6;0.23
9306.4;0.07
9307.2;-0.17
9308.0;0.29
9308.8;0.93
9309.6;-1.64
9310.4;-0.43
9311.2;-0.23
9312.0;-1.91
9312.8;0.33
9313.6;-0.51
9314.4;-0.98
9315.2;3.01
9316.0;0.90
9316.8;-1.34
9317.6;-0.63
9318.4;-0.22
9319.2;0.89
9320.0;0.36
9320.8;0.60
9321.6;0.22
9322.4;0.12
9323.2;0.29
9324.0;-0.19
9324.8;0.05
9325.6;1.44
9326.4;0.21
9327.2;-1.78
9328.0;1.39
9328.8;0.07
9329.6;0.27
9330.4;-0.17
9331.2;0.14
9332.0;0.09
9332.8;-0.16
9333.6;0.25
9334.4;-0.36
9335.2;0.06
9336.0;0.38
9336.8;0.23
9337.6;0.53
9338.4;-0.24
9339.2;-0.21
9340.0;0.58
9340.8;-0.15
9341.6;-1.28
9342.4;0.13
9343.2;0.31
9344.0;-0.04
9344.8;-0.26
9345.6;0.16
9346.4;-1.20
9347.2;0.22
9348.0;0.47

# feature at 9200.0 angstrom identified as [O III] 5007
